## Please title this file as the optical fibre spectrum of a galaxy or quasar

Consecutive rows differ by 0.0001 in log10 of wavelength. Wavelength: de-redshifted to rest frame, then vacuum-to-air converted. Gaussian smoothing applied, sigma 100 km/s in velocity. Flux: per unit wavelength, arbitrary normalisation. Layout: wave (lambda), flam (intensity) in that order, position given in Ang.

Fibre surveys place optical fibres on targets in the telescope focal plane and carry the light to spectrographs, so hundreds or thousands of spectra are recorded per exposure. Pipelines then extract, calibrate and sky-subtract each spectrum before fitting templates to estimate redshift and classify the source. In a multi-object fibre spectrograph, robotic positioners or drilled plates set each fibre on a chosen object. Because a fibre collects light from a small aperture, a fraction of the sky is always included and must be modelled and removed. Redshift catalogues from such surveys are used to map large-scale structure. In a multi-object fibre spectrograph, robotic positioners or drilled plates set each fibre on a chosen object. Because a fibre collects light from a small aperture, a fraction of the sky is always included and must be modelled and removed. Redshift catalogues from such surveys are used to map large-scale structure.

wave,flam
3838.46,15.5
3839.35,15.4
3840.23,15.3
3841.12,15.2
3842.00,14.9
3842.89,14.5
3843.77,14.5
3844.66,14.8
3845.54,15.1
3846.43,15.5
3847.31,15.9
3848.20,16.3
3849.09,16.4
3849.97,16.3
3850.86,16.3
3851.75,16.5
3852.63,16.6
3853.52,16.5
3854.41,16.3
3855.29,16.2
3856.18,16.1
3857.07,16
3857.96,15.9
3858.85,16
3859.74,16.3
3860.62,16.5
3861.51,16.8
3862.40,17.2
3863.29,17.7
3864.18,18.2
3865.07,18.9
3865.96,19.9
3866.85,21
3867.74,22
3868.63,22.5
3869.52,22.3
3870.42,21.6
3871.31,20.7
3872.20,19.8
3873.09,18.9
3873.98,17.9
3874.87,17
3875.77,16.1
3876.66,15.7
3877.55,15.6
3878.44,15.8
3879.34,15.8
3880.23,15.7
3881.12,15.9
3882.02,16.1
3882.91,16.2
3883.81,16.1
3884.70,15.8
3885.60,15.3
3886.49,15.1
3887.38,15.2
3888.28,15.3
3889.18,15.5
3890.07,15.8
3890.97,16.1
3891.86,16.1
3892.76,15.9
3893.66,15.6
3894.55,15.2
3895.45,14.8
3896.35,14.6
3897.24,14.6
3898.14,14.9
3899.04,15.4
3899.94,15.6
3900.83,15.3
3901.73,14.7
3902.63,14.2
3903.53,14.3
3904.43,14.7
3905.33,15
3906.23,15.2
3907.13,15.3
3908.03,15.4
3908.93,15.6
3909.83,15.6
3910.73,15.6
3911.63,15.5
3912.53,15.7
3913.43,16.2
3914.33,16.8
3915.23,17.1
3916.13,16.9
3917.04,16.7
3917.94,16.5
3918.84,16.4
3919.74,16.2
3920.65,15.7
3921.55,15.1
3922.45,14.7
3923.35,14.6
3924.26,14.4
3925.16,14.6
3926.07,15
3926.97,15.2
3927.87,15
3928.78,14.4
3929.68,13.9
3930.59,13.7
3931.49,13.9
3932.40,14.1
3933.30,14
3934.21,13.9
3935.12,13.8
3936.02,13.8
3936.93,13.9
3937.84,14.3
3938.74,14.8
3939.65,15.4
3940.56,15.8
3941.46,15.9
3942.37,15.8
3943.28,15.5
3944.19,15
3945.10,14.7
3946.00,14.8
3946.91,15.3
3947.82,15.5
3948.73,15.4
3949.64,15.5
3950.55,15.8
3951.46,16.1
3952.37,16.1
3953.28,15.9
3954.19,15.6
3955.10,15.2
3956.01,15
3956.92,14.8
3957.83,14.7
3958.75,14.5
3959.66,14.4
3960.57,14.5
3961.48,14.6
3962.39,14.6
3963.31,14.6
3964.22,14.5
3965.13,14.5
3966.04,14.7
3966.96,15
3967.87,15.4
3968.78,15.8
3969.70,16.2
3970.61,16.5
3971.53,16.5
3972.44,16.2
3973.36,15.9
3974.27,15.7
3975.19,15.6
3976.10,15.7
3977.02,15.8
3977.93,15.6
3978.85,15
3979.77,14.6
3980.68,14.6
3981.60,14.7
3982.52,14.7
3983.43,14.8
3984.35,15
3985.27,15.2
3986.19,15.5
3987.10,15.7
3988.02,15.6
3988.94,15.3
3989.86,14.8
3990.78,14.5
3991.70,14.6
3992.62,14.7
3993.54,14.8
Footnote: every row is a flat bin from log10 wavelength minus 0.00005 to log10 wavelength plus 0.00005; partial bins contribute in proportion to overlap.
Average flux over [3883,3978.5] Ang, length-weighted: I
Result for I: 15.3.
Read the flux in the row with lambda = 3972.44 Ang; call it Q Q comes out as 16.2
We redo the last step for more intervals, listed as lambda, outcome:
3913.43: 16.2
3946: 14.8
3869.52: 22.3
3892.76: 15.9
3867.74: 22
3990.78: 14.5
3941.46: 15.9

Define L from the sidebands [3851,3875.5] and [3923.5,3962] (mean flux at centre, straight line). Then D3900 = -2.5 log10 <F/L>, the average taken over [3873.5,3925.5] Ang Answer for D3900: 0.070 mag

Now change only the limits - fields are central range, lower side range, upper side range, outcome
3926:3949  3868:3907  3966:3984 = 0.08 mag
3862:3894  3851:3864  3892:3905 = -0.11 mag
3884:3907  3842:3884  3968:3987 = 0.10 mag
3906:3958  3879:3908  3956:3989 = 0.00 mag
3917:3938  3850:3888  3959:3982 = 0.10 mag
